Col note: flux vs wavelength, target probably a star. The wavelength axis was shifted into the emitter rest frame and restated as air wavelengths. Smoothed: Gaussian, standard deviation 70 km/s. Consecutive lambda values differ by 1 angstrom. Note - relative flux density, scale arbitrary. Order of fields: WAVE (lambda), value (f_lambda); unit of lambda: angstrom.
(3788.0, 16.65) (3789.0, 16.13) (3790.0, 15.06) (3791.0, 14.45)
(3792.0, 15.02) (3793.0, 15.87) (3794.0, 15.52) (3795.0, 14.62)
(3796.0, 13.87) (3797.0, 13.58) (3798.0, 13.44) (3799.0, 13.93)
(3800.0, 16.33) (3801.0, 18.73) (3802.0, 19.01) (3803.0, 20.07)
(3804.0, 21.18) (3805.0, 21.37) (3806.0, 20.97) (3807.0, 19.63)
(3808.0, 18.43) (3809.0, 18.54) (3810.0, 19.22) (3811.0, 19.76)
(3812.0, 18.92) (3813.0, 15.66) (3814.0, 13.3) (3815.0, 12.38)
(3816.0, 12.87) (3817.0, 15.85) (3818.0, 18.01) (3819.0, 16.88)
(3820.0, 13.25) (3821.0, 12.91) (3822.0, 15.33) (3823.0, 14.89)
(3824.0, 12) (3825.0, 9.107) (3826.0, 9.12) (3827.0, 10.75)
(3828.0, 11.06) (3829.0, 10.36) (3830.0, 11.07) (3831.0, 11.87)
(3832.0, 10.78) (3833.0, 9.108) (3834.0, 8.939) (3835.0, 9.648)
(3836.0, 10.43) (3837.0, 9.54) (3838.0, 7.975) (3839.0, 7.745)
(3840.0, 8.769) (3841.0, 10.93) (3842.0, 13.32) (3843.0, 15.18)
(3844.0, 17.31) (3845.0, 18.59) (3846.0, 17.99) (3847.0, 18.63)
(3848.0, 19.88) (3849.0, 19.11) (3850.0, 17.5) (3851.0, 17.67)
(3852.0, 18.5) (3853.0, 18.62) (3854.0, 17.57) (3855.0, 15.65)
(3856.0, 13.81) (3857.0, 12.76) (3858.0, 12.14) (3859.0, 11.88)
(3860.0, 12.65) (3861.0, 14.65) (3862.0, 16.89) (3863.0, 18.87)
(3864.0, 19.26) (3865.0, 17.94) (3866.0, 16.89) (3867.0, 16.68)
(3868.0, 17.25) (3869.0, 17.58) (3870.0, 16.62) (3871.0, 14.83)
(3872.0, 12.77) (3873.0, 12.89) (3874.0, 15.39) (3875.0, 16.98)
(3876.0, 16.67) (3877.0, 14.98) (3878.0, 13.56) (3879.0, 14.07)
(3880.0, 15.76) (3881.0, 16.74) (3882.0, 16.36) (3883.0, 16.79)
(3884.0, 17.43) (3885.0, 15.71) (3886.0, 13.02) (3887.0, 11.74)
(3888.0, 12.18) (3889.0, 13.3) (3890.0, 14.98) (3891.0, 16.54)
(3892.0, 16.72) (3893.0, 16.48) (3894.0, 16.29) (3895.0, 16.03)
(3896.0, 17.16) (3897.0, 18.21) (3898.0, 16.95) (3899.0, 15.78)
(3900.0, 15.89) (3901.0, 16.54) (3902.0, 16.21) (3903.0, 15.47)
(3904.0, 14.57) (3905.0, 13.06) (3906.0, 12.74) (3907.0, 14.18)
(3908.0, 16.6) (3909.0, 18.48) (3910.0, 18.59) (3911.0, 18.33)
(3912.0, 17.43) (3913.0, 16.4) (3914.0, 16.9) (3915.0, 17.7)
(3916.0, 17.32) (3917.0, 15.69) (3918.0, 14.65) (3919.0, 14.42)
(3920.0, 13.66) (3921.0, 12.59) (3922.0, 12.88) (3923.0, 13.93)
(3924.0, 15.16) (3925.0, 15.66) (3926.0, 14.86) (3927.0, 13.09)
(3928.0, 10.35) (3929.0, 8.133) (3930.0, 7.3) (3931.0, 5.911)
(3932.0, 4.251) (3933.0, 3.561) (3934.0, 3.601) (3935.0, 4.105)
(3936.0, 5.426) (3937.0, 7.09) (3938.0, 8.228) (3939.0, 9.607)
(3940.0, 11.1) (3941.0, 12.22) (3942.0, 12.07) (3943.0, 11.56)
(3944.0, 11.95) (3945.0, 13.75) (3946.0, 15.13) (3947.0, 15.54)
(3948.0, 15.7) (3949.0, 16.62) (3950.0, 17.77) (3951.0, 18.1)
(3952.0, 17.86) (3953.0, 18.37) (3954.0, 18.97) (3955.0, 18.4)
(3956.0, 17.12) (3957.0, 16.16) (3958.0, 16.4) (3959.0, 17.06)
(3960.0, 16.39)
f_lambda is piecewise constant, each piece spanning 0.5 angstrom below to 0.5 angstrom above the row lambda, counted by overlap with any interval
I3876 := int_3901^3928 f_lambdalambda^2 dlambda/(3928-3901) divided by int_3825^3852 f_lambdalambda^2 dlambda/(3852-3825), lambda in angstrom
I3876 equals 1.24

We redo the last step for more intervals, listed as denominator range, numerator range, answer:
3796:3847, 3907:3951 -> 0.94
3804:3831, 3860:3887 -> 1.08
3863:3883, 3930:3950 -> 0.65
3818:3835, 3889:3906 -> 1.39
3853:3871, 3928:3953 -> 0.71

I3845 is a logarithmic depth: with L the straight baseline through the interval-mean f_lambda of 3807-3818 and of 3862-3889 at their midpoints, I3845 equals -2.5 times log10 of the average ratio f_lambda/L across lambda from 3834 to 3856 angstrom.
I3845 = 0.11 mag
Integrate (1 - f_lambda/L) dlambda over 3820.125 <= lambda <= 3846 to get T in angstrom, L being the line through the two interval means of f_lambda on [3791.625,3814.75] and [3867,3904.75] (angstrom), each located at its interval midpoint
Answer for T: 7.8 angstrom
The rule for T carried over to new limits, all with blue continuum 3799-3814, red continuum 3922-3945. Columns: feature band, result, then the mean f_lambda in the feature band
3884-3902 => -4.4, 15.6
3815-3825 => 2.0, 14.3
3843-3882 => -3.9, 16.2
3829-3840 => 4.6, 9.7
